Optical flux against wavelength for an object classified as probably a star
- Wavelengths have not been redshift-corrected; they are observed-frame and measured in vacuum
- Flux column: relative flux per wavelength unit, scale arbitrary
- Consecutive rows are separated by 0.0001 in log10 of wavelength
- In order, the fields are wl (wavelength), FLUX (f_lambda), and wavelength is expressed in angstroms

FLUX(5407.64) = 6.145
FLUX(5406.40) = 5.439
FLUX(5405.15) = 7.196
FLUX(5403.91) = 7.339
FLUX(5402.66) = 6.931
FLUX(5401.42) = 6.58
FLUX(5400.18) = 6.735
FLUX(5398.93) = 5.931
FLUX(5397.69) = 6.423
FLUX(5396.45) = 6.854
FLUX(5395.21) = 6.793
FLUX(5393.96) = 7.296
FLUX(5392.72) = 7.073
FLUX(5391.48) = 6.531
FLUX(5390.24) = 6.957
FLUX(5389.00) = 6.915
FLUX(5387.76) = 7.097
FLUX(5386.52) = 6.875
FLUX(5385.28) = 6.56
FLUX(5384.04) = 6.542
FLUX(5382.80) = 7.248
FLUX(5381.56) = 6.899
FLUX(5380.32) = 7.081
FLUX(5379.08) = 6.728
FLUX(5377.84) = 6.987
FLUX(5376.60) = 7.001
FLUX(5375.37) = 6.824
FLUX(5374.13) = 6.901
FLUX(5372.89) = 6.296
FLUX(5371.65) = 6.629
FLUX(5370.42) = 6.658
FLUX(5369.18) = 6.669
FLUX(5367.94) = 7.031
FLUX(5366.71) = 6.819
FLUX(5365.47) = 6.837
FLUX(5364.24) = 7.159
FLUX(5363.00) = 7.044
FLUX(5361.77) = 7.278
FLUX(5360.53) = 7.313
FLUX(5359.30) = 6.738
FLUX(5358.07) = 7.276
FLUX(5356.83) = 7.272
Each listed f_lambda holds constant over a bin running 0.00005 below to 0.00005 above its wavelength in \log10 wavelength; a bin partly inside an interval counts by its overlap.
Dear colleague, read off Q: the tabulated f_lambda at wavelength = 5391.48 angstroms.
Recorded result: 6.531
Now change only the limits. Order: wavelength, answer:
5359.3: 6.738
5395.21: 6.793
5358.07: 7.276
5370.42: 6.658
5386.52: 6.875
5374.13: 6.901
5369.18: 6.669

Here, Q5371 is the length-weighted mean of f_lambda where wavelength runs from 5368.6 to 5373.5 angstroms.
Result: 6.56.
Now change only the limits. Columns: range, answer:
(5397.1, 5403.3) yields 6.52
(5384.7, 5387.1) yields 6.72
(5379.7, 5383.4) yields 7.07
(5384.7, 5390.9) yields 6.88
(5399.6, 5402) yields 6.67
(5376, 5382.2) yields 6.93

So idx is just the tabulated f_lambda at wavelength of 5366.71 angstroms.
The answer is 6.819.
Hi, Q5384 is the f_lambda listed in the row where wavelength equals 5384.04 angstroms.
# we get 6.542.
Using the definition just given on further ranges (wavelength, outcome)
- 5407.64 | 6.145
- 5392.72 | 7.073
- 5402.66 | 6.931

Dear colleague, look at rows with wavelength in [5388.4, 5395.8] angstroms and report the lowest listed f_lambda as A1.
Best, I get 6.531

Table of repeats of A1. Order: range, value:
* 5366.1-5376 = 6.296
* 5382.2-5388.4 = 6.542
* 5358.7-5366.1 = 6.738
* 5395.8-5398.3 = 6.423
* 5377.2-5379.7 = 6.728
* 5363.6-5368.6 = 6.819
